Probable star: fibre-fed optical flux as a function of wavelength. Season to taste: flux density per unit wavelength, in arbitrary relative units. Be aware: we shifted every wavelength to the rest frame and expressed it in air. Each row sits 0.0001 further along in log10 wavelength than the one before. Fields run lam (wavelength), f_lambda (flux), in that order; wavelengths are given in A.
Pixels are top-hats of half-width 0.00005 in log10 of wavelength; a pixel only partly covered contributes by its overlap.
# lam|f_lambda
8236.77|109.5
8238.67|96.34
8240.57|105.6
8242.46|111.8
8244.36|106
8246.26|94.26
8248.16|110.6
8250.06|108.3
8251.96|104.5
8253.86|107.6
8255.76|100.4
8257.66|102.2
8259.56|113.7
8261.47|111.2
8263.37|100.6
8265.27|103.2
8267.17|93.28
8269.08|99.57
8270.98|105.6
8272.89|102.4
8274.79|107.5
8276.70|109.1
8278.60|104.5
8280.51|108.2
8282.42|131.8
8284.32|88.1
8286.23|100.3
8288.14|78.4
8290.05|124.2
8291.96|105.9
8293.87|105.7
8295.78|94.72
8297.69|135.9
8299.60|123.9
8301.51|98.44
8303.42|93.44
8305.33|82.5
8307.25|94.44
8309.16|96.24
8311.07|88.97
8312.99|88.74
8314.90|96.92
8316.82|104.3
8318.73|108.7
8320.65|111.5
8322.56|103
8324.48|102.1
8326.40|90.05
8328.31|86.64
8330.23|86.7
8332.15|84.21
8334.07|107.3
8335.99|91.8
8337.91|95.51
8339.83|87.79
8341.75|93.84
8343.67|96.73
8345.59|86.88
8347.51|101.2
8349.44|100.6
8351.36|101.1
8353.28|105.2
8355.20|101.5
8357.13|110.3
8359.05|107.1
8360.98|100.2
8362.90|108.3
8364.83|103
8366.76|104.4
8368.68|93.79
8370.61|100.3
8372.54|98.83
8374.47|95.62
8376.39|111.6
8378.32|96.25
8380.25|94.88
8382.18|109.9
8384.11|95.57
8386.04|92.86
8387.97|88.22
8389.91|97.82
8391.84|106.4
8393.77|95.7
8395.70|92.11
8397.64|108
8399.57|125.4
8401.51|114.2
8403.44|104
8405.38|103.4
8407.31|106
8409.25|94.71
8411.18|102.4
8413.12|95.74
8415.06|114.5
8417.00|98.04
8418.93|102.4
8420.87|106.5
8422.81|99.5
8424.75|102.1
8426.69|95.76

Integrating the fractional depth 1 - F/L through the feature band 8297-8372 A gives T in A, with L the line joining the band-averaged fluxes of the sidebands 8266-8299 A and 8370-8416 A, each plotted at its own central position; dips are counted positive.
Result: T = 3.42 A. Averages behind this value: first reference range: 106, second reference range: 102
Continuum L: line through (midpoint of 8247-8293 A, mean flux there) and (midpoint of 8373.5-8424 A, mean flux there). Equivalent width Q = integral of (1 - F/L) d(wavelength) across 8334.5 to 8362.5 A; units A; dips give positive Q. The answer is 1.15 A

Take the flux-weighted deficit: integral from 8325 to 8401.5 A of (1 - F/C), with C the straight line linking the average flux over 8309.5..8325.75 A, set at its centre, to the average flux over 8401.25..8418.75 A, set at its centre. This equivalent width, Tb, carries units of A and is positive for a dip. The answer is 2.0 A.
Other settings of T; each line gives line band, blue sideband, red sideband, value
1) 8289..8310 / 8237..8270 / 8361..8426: -0.3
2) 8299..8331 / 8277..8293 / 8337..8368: 1.8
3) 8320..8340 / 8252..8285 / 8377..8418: 1.6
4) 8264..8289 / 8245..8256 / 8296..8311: 0.2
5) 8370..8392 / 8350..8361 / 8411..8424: 1.1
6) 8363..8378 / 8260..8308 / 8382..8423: 0.2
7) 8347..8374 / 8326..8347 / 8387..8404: -1.6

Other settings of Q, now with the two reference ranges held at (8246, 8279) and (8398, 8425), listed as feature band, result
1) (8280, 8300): -0.7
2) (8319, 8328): 0.3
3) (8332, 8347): 1.6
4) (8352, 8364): 0.0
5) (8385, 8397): 1.0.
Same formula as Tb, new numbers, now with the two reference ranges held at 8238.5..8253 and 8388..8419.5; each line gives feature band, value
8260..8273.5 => 0.28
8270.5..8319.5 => 0.75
